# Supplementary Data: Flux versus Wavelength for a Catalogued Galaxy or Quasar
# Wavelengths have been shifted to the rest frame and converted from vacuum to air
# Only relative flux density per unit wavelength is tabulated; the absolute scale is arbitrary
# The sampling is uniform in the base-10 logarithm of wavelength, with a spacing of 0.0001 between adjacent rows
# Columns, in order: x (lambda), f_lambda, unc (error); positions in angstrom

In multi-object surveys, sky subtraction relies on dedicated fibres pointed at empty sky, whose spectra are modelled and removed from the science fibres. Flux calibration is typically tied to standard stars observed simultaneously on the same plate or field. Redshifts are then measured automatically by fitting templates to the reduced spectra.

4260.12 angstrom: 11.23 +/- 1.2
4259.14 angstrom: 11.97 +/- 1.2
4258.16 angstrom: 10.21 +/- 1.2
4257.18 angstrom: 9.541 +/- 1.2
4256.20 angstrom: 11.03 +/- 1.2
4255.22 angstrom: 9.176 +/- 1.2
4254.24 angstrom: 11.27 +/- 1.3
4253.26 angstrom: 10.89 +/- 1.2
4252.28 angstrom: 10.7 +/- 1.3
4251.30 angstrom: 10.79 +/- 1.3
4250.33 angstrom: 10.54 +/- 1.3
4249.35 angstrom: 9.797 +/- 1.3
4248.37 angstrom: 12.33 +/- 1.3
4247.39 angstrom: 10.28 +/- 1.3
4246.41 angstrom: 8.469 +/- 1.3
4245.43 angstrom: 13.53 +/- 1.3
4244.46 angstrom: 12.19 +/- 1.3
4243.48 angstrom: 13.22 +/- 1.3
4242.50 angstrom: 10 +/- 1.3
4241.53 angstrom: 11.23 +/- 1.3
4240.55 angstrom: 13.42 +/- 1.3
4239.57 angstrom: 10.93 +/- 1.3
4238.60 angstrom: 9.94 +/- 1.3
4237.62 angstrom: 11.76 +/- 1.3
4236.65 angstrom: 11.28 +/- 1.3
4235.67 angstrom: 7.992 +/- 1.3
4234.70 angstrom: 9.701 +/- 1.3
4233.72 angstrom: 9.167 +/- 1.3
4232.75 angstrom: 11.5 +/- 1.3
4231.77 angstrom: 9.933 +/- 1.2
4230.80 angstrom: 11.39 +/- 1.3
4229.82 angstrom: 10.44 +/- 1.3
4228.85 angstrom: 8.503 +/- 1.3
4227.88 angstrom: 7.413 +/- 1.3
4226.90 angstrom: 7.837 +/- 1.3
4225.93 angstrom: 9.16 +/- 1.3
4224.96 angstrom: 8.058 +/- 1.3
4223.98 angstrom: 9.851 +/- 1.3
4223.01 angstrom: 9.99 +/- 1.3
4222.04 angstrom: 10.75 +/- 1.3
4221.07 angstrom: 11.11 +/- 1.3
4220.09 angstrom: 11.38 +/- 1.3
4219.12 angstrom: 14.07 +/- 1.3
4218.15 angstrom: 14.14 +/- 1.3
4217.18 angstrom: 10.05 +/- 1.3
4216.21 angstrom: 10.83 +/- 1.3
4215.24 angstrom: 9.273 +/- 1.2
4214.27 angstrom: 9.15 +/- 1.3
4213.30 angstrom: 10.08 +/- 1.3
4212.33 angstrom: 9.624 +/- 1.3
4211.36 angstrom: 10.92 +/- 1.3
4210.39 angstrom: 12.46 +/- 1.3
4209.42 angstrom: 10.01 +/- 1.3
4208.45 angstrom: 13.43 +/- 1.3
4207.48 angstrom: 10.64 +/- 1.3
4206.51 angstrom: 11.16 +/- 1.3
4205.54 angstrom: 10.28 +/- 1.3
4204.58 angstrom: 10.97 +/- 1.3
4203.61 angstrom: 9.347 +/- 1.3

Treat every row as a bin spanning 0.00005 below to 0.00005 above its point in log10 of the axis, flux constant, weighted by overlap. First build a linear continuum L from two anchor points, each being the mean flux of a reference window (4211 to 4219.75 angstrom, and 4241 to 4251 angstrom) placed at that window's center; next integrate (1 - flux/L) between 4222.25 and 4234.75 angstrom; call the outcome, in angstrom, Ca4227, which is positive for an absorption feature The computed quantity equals 1.76 angstrom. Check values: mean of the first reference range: 10.9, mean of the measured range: 9.48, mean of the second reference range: 11.2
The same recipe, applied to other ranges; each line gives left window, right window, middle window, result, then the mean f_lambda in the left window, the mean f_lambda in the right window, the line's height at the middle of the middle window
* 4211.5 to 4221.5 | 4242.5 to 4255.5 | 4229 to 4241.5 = 0.5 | 11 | 11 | 11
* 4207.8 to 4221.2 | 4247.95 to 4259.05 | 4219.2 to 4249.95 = 1.2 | 11.2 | 10.6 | 10.9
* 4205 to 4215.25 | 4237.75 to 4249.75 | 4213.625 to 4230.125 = 1.2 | 10.7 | 11.3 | 10.9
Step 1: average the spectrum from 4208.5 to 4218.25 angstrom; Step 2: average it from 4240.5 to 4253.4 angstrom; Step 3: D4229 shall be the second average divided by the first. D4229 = 1.1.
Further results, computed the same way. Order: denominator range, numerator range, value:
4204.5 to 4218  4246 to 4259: 0.97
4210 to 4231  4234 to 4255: 1.06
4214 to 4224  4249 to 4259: 0.95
